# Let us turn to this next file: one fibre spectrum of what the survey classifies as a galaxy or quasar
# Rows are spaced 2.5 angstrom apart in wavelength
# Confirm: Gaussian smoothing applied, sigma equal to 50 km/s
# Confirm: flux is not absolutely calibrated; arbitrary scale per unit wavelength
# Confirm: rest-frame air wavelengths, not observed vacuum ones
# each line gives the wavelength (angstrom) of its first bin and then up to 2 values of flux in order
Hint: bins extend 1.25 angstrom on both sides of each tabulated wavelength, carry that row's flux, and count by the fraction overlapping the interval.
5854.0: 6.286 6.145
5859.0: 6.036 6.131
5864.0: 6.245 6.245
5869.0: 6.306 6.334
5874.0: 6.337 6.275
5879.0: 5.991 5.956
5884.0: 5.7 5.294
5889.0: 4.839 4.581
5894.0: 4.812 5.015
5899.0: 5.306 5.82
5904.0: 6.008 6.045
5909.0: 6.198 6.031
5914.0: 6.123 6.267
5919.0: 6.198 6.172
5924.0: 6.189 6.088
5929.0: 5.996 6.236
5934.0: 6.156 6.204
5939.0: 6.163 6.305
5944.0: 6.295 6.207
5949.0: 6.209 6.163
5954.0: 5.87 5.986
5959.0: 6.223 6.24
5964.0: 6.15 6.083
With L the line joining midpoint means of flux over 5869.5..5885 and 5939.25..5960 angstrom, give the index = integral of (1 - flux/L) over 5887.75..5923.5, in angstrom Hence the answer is 2.62 angstrom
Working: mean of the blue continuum 6.12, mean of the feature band 5.68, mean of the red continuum 6.16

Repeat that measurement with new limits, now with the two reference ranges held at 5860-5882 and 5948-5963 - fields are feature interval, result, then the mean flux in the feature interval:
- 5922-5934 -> 0.02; 6.13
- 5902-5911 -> 0.16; 6.06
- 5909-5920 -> 0.00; 6.16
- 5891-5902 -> 1.93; 5.09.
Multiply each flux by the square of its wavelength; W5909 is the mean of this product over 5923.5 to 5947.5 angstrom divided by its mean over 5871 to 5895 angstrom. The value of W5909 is 1.1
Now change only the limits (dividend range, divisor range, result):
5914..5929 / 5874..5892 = 1.11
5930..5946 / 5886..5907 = 1.20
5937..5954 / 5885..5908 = 1.18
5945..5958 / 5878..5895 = 1.17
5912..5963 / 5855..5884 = 1.02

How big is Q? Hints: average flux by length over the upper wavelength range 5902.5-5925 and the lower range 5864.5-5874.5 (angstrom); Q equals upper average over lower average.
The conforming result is 0.97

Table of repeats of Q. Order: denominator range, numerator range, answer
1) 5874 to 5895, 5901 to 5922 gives 1.11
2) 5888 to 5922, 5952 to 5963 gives 1.07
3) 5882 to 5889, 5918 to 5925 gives 1.14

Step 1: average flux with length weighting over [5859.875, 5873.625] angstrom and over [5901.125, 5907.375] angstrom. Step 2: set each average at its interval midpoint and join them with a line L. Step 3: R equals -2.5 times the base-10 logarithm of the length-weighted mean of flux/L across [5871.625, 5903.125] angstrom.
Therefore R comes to 0.11 mag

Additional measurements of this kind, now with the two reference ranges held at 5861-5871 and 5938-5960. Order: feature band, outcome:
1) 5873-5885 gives 0.032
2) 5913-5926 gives 0.001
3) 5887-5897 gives 0.274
